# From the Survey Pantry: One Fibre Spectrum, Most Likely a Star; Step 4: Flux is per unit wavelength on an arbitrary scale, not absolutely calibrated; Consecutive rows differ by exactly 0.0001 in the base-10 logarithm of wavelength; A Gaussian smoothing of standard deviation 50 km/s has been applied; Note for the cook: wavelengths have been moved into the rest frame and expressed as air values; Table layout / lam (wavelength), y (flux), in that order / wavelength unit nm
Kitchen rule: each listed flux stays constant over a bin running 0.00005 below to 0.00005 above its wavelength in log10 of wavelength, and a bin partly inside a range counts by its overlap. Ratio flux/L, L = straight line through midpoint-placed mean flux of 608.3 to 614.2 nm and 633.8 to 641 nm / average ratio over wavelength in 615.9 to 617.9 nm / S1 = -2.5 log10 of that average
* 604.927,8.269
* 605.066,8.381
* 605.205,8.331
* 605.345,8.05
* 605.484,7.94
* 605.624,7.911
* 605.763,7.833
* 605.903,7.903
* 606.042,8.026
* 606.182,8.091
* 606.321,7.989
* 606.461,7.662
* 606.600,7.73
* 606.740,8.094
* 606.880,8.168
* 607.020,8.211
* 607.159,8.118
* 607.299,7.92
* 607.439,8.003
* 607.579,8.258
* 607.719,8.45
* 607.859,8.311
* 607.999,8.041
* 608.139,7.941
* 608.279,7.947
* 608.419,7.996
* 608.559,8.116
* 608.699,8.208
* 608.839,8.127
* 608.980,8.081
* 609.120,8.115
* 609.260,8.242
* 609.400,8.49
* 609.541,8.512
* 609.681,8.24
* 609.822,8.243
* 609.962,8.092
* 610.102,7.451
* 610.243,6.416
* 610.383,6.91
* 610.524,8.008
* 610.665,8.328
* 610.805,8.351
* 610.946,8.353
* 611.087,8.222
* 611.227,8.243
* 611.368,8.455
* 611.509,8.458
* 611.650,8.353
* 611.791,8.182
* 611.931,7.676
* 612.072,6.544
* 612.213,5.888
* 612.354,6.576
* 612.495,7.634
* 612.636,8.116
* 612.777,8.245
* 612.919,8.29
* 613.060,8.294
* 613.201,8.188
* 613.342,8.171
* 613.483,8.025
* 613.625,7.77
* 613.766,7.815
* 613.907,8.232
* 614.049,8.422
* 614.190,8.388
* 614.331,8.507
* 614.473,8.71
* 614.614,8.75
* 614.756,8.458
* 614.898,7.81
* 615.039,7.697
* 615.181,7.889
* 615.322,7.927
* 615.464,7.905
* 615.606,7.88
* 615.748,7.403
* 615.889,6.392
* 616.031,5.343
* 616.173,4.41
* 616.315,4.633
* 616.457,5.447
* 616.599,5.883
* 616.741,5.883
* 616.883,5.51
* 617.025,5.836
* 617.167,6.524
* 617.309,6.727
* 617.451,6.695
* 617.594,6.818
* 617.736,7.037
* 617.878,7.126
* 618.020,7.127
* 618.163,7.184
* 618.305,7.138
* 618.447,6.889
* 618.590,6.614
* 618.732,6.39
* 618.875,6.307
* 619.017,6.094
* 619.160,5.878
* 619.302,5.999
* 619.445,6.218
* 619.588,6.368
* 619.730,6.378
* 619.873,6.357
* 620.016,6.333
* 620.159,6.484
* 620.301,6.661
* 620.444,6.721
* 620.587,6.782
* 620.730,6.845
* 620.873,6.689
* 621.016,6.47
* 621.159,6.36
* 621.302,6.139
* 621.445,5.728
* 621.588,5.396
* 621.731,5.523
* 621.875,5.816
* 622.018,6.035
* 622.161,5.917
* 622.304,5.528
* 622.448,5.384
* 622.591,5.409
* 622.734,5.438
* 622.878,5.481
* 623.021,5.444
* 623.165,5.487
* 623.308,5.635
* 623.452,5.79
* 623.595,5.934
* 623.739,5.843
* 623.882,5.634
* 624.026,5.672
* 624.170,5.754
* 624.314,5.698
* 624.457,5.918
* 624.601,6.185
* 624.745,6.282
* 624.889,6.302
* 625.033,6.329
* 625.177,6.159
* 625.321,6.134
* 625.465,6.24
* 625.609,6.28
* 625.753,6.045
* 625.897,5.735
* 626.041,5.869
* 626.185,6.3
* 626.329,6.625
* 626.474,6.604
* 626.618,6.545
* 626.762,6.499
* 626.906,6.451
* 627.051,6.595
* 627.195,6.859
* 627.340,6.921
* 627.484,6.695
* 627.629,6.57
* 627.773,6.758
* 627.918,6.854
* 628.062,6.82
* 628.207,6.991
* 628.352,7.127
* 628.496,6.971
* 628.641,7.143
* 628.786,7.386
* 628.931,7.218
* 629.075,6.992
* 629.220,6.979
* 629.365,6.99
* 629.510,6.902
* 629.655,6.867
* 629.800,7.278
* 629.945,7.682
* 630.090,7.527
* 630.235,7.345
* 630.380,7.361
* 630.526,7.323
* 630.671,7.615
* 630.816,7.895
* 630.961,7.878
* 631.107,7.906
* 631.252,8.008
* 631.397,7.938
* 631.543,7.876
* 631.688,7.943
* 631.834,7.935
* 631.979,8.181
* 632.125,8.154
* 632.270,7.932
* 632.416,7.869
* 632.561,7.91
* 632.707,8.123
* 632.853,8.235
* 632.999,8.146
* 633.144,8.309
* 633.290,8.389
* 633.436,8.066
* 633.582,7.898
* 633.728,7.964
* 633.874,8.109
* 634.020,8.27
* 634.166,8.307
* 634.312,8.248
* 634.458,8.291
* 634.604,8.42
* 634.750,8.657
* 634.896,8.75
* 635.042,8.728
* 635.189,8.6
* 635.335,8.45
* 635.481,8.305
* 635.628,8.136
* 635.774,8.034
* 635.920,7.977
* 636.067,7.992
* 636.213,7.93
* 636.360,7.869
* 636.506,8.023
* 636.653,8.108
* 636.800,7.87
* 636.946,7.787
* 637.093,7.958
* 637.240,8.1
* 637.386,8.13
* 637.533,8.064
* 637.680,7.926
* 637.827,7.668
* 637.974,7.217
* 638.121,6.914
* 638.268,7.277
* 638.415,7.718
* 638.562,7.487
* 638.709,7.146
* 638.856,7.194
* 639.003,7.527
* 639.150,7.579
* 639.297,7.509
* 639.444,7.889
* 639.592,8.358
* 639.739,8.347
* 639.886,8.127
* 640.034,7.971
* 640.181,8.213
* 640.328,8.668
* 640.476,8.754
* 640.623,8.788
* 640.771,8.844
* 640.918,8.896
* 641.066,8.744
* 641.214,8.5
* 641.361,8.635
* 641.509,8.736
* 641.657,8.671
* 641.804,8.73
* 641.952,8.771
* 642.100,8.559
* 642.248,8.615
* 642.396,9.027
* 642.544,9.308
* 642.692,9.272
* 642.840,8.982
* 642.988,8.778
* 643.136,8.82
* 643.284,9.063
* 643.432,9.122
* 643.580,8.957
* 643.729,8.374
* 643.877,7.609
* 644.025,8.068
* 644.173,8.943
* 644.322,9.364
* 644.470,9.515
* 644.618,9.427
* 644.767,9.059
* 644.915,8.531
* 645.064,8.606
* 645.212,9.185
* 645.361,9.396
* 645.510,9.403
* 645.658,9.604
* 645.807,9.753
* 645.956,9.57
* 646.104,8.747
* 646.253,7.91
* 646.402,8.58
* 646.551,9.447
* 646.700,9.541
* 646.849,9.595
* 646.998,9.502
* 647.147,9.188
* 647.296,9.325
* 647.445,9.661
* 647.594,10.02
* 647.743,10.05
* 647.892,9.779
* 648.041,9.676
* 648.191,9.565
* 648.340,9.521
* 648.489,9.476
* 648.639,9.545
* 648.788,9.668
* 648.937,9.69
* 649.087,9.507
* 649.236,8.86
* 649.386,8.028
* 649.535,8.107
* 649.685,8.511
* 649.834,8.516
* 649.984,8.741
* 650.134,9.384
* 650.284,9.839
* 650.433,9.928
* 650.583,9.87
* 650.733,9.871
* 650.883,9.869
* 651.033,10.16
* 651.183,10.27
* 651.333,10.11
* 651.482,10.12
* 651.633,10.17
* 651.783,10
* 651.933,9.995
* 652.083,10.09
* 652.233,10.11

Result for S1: 0.31 mag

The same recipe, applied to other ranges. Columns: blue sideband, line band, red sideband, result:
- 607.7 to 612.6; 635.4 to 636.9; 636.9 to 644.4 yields 0.03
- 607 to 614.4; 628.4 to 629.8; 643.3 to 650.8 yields 0.21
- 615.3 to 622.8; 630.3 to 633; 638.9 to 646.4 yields -0.04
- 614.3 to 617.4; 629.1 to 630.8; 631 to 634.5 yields 0.09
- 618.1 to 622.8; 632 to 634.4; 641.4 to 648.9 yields -0.05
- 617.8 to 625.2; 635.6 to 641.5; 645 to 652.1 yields 0.03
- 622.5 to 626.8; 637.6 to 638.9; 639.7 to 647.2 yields 0.09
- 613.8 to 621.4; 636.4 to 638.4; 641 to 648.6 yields 0.09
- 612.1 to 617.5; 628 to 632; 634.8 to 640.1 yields 0.04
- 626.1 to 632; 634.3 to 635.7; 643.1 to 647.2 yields -0.08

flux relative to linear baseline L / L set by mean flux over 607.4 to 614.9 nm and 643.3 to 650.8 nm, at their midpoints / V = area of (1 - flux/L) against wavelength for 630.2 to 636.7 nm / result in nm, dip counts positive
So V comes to 0.50 nm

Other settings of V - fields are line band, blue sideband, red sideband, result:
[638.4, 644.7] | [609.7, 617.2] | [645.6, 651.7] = 0.379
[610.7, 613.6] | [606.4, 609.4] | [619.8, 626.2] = -0.159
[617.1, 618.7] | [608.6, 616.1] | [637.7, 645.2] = 0.224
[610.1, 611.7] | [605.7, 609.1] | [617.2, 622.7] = -0.086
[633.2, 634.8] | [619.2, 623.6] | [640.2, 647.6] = -0.117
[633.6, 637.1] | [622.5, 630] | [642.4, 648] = -0.225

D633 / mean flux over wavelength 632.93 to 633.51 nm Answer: 8.23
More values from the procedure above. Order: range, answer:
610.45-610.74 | 8.15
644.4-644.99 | 9.13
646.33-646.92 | 9.29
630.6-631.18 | 7.83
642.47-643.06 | 9.09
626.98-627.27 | 6.73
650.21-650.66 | 9.89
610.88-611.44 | 8.32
